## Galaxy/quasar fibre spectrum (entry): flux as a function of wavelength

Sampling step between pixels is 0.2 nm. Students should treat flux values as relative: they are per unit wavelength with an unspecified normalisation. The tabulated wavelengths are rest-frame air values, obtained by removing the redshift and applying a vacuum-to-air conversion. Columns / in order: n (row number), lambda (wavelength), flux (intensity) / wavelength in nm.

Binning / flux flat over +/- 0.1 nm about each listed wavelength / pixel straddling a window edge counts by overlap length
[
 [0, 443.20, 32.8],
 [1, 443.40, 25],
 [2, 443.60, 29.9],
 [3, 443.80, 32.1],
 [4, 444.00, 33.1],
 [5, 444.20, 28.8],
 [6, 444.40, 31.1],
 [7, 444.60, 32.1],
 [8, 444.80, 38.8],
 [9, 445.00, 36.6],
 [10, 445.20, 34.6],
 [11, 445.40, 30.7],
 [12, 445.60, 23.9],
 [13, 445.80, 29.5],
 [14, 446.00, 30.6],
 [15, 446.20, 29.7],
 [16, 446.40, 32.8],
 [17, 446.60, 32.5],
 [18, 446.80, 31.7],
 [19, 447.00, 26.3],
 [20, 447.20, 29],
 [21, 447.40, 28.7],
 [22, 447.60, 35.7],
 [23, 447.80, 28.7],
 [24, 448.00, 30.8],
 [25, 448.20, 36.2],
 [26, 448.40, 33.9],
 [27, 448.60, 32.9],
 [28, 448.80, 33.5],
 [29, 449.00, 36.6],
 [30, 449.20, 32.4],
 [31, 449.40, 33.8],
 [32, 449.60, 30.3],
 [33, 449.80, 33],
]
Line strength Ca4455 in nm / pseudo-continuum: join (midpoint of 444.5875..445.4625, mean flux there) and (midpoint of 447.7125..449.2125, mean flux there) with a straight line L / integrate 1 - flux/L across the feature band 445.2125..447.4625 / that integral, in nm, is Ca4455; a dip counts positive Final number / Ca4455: 0.30 nm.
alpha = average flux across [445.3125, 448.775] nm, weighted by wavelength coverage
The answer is 30.9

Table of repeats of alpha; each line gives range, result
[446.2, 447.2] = 30.5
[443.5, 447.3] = 31.3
